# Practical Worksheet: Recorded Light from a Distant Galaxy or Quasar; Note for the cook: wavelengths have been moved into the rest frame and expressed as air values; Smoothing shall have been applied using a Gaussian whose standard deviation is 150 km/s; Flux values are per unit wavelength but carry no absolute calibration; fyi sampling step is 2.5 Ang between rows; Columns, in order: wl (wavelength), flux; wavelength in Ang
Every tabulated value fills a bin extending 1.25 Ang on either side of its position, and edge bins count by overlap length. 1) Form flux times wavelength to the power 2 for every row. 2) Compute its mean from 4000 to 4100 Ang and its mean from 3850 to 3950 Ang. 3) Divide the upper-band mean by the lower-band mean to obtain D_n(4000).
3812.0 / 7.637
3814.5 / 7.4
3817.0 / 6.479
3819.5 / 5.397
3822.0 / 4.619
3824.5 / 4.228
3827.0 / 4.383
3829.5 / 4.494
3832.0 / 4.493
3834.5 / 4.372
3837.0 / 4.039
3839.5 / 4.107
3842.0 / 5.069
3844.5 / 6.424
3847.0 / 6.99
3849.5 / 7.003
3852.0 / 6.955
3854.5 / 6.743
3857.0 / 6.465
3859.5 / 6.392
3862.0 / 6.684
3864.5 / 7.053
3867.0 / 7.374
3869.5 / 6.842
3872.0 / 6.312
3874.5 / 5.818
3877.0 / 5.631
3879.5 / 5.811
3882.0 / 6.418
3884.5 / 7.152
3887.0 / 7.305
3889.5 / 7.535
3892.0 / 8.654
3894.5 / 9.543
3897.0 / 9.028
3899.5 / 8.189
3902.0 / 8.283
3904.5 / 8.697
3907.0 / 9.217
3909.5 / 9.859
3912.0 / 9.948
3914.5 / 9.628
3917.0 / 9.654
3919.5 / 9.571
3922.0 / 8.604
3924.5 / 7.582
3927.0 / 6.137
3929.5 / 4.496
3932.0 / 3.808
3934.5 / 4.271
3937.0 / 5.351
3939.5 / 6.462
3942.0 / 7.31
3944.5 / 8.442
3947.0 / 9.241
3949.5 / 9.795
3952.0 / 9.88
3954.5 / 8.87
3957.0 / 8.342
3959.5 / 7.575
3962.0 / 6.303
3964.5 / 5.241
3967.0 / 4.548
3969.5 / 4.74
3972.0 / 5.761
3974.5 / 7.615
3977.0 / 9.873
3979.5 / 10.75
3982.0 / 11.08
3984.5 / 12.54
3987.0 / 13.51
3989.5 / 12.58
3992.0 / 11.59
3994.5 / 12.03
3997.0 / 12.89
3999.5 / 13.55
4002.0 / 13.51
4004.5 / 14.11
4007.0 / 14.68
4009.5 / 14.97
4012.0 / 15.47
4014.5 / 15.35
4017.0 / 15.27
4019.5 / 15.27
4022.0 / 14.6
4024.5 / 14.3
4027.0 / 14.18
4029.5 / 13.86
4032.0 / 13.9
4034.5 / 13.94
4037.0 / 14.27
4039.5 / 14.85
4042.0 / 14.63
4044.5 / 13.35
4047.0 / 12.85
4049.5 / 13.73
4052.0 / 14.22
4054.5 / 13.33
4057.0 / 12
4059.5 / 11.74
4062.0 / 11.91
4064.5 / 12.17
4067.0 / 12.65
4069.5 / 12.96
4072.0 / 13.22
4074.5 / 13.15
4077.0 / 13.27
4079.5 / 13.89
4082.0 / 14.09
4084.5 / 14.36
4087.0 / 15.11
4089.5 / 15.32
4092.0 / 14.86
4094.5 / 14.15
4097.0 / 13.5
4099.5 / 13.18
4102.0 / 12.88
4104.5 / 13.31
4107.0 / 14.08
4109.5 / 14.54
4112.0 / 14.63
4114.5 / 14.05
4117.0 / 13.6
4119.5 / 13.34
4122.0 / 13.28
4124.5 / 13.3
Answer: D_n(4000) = 2.02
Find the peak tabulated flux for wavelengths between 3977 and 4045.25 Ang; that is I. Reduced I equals 15.47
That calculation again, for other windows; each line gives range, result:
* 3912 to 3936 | 9.948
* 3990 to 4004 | 13.55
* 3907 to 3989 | 13.51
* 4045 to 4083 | 14.22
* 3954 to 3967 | 8.87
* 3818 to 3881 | 7.374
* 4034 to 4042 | 14.85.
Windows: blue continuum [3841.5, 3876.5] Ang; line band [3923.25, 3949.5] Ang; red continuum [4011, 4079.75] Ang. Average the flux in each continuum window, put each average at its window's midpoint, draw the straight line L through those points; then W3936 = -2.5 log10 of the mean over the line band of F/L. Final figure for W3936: 0.427 mag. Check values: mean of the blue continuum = 6.59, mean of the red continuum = 13.7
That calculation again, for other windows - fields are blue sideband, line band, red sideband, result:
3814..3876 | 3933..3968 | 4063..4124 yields 0.25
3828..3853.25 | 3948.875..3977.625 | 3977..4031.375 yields 0.49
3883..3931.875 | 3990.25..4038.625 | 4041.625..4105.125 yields -0.21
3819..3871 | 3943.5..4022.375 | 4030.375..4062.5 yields 0.03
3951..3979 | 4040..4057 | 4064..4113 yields -0.17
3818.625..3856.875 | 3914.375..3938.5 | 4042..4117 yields 0.22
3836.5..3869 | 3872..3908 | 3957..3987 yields -0.11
